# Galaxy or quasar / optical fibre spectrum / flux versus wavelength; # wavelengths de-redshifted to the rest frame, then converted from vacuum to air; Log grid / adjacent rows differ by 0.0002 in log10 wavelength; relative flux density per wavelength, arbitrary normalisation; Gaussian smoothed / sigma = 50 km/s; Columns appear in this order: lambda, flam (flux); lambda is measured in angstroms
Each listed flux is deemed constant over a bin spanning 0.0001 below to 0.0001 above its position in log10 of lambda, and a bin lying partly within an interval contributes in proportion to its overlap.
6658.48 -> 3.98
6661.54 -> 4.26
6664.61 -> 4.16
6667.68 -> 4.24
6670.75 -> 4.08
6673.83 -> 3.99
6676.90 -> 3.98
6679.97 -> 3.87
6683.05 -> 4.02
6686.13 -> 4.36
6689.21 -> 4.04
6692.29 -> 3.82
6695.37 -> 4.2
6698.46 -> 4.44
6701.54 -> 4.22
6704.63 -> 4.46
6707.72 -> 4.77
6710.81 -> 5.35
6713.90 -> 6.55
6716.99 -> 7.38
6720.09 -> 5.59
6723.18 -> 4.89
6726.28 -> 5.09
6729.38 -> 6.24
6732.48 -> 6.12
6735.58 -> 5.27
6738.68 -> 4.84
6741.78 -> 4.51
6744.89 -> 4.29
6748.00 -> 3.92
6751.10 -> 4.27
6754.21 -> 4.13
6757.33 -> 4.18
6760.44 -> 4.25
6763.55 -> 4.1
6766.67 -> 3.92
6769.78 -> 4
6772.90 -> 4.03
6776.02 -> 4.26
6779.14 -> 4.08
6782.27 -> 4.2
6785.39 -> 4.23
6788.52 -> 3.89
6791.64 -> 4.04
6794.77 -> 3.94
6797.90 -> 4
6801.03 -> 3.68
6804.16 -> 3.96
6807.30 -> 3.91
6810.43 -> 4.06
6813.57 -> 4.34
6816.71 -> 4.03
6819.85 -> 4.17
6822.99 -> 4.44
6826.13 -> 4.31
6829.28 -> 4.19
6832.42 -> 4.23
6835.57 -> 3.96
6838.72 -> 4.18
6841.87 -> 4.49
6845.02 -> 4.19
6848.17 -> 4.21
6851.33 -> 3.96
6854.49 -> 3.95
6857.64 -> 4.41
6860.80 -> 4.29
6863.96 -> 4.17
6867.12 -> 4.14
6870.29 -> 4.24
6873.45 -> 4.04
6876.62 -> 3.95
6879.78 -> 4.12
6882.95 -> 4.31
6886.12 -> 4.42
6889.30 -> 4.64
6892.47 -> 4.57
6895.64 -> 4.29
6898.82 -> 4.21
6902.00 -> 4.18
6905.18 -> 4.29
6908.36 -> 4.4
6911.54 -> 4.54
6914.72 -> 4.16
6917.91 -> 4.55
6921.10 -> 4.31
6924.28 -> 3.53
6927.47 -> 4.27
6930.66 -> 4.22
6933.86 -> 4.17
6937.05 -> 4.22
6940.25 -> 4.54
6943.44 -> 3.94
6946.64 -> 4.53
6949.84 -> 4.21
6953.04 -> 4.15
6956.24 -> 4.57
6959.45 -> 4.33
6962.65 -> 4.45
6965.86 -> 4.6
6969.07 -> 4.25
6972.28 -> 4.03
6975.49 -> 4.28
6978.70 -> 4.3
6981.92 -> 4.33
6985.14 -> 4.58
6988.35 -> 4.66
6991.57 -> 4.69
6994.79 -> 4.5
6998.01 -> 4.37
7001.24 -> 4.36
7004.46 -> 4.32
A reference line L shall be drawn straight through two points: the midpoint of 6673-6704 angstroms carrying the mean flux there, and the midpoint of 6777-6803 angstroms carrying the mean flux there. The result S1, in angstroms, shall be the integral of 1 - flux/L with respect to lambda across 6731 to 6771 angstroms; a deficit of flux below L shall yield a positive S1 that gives -3.9 angstroms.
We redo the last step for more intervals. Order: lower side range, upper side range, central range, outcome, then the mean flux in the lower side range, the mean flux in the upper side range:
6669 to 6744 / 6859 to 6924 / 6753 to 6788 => 3.9 angstroms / 4.83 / 4.28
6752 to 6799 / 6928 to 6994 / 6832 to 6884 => 0.5 angstroms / 4.09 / 4.35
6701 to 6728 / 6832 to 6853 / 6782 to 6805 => 3.3 angstroms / 5.41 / 4.17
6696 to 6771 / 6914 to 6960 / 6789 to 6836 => 5.5 angstroms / 4.86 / 4.25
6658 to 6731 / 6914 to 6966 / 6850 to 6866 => 0.9 angstroms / 4.68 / 4.27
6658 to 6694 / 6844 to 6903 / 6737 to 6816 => 0.5 angstroms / 4.07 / 4.23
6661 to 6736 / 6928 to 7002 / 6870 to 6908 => 1.7 angstroms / 4.78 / 4.36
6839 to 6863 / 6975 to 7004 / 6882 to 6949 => 0.4 angstroms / 4.21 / 4.45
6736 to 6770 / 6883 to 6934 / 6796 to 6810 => 1.2 angstroms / 4.26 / 4.3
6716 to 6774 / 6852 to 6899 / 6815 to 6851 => 1.7 angstroms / 4.77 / 4.25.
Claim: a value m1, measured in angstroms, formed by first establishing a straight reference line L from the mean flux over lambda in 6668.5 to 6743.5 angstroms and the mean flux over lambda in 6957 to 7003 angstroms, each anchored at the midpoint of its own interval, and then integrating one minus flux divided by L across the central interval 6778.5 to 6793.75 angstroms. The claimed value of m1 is 2.0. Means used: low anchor 4.83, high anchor 4.41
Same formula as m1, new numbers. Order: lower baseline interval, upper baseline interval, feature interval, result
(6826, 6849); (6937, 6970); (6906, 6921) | -0.3 angstroms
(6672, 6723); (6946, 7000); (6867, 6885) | 1.4 angstroms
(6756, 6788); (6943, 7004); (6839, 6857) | 0.2 angstroms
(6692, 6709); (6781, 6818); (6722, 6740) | -5.0 angstroms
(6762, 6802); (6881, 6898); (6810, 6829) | -0.3 angstroms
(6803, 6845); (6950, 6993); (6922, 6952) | 1.1 angstroms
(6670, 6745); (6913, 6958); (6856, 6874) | 0.8 angstroms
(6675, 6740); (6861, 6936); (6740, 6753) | 1.4 angstroms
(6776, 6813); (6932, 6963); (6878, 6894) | -0.8 angstroms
